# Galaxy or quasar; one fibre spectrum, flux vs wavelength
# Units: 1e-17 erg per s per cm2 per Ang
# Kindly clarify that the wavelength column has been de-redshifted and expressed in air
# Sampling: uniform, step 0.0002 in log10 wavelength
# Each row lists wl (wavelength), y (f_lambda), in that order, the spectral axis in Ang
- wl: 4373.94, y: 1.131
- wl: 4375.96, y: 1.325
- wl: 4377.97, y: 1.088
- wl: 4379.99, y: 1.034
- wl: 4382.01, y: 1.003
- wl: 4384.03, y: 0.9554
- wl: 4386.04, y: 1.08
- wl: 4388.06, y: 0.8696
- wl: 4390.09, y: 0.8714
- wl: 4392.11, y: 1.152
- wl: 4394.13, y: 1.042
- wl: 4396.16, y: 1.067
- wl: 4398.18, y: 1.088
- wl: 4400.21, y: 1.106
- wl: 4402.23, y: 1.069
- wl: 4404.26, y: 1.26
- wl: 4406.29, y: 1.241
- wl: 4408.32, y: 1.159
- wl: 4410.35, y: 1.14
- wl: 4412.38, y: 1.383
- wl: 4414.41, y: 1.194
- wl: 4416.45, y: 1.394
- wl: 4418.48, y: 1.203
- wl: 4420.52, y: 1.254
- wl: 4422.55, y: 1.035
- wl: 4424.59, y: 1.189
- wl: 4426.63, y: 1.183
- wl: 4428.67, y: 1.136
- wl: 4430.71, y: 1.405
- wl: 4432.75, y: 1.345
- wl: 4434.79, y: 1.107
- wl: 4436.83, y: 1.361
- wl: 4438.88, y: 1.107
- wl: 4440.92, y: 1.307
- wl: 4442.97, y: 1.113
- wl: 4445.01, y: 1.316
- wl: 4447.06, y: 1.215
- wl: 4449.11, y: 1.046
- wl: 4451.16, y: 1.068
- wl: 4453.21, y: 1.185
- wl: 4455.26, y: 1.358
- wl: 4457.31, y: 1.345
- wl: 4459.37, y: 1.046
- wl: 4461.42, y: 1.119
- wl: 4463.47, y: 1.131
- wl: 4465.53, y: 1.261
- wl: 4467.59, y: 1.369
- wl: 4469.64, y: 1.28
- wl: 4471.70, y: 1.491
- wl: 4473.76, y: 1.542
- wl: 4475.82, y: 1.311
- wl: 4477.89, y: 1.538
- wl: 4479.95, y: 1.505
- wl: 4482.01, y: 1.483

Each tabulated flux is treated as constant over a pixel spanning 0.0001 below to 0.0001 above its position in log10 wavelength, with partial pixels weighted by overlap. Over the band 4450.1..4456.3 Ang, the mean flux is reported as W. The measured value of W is 1.2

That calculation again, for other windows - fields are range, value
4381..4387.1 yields 1.01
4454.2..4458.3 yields 1.35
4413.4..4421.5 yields 1.26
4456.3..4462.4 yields 1.17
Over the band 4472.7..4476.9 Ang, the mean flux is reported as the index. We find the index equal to 1.43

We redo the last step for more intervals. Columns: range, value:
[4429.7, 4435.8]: 1.29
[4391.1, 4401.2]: 1.09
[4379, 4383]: 1.02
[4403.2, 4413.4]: 1.24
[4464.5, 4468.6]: 1.31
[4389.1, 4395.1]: 1.02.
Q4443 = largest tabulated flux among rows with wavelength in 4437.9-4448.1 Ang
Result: 1.316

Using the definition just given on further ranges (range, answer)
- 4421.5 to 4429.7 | 1.189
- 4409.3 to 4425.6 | 1.394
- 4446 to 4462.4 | 1.358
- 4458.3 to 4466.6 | 1.261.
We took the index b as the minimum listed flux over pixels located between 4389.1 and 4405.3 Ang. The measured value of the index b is 0.8714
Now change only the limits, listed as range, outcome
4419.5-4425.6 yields 1.035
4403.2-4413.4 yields 1.14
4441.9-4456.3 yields 1.046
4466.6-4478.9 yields 1.28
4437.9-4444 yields 1.107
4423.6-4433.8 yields 1.136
